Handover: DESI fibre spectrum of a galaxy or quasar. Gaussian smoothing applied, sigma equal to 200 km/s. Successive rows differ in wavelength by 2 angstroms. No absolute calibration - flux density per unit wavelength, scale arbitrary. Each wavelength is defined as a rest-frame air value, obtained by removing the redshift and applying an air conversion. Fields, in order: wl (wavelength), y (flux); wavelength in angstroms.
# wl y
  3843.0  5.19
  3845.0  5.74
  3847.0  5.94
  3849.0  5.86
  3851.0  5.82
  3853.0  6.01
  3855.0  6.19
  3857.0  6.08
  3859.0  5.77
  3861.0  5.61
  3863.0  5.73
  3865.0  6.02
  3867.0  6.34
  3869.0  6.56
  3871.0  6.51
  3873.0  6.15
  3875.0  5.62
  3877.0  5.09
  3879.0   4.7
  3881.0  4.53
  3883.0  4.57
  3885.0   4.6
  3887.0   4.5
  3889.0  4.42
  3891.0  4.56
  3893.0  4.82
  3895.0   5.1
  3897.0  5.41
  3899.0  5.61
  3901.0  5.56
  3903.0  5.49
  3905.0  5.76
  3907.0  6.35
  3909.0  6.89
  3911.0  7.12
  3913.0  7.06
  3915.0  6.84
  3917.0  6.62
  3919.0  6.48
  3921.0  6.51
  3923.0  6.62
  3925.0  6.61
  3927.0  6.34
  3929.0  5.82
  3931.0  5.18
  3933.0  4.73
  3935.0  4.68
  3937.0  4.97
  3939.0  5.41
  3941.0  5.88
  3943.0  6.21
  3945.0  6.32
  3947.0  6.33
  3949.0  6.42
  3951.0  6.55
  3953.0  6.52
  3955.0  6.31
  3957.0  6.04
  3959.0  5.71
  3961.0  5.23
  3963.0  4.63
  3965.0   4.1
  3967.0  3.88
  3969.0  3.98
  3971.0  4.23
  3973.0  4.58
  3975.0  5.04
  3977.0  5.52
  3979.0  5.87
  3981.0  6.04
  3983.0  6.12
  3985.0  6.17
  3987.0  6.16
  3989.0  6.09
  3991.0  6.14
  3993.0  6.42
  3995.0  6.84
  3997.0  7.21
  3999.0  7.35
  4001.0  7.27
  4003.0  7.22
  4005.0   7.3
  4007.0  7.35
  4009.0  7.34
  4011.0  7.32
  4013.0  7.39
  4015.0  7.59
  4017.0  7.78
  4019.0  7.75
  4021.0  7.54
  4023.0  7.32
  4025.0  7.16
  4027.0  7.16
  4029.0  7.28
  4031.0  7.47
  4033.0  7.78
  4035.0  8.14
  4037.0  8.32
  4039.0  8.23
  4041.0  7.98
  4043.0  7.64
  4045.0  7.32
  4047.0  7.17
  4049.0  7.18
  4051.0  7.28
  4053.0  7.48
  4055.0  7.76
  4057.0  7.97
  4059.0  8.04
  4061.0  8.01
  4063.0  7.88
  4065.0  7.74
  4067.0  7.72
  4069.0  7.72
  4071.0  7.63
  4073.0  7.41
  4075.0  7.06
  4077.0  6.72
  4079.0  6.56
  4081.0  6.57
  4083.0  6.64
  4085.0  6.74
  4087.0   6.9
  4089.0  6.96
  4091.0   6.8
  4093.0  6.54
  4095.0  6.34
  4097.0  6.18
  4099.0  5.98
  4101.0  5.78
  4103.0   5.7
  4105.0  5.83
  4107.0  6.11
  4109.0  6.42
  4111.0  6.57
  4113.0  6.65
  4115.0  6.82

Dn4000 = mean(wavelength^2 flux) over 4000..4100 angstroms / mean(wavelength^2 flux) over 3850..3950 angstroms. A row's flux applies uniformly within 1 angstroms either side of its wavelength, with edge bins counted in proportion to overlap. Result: 1.4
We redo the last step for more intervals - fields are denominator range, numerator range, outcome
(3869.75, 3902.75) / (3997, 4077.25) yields 1.59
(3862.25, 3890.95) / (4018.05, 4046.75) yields 1.55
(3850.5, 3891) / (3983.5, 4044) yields 1.42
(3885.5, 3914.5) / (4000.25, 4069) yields 1.44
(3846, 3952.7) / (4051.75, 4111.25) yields 1.31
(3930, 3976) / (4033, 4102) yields 1.44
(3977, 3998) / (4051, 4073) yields 1.28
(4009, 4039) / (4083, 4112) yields 0.87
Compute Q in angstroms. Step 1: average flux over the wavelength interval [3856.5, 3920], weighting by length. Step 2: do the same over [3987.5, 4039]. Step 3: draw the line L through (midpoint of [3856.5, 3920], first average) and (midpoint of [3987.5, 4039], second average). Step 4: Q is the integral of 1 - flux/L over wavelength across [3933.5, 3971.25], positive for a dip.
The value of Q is 6.11 angstroms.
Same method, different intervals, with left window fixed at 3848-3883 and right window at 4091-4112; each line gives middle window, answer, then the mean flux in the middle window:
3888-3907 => 1.9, 5.25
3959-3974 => 3.7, 4.46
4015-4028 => -3.1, 7.46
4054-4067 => -3.8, 7.89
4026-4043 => -4.8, 7.79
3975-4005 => -2.3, 6.44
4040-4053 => -2.9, 7.43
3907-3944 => -1.6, 6.12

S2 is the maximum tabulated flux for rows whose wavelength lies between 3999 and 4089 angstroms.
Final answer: 8.32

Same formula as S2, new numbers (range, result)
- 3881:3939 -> 7.12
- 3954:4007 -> 7.35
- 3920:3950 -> 6.62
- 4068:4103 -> 7.72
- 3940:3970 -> 6.55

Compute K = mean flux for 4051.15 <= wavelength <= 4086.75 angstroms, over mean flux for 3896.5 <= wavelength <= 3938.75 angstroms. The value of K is 1.2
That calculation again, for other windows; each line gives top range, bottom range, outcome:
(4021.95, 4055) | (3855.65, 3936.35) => 1.32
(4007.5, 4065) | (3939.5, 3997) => 1.33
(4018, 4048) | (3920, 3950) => 1.30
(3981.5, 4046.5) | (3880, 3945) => 1.28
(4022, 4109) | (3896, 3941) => 1.19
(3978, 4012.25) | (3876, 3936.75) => 1.20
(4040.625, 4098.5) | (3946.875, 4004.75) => 1.23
